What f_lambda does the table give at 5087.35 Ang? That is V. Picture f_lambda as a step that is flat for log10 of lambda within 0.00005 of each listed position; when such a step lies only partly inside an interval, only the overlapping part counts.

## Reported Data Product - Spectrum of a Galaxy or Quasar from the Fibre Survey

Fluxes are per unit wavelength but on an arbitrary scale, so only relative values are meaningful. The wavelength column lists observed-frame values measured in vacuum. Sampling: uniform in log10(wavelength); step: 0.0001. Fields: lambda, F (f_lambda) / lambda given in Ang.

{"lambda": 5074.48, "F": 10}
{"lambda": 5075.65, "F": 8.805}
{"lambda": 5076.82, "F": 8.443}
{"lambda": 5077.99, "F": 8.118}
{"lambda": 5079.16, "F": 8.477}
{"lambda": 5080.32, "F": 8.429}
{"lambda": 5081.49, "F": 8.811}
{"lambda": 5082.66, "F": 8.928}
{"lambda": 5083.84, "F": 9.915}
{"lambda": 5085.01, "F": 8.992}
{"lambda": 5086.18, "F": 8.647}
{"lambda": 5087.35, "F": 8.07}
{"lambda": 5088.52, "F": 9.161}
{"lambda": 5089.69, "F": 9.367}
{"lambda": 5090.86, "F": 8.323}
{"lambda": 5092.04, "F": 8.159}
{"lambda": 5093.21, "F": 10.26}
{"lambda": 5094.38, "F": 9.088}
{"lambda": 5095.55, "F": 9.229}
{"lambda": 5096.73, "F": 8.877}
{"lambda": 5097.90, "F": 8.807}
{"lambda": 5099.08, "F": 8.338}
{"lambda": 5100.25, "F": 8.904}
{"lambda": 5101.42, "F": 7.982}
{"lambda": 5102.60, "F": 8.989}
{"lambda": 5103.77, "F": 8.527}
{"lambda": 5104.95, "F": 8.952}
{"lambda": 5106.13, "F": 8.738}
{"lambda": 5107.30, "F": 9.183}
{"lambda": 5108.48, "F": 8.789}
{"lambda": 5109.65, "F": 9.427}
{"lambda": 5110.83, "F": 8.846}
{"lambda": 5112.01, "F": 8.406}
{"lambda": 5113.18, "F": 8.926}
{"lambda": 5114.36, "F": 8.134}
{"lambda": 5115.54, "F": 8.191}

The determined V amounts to 8.07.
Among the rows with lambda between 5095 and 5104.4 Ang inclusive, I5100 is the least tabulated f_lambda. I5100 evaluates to 7.982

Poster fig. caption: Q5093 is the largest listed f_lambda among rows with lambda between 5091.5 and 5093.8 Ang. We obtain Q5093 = 10.26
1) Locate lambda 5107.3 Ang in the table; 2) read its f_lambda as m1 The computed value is 9.183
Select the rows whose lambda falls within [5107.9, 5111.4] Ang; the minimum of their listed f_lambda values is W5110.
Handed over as 8.789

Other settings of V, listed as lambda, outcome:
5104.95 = 8.952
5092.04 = 8.159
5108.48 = 8.789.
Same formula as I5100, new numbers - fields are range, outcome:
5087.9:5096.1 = 8.159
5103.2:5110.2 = 8.527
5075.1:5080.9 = 8.118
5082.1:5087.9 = 8.07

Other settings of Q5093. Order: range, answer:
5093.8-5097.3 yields 9.229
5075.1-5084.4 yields 9.915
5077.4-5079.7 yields 8.477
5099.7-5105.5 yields 8.989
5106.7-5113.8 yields 9.427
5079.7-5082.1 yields 8.811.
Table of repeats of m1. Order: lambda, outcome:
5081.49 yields 8.811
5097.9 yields 8.807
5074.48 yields 10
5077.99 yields 8.118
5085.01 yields 8.992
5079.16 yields 8.477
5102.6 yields 8.989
